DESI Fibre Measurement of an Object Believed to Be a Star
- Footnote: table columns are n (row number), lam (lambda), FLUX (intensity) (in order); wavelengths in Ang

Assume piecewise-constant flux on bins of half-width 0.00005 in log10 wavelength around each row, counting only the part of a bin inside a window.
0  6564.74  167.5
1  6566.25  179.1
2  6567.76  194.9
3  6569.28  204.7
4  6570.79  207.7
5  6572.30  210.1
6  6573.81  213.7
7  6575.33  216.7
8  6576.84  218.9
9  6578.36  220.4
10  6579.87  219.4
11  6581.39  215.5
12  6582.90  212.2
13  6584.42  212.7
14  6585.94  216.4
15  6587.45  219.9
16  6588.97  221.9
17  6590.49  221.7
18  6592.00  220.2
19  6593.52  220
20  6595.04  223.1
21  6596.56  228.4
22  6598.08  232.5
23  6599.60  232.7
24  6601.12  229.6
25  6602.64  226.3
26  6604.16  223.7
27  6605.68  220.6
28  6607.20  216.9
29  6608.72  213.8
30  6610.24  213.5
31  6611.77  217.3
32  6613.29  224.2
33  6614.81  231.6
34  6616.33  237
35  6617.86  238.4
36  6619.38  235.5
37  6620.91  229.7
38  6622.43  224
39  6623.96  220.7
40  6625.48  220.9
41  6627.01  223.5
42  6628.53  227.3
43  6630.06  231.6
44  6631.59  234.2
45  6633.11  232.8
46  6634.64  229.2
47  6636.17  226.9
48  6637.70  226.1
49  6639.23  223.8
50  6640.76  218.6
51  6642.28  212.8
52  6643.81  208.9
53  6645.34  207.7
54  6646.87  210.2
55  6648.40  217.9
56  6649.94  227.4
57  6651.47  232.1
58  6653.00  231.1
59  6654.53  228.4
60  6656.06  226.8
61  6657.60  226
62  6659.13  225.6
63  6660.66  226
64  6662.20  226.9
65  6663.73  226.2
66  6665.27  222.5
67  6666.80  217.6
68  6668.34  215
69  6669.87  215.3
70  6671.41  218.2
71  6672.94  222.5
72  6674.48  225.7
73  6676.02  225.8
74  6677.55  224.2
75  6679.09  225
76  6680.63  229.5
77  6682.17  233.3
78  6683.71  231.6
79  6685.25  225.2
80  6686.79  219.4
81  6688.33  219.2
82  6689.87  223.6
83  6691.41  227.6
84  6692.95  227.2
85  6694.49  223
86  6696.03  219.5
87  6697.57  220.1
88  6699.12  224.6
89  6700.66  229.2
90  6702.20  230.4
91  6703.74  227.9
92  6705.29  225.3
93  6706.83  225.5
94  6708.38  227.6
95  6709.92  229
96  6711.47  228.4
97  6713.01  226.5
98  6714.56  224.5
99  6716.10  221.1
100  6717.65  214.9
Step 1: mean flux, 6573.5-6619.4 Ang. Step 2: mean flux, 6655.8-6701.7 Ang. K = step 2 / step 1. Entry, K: 1.0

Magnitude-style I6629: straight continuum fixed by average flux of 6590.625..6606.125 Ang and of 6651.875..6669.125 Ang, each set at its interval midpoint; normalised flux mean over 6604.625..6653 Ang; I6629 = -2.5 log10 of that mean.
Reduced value 0.007 mag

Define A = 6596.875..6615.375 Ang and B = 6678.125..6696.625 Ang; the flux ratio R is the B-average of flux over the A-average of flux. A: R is 1.01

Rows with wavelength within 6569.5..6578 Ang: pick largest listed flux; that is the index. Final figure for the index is 218.9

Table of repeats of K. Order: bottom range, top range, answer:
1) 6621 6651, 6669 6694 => 1.01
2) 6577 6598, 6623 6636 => 1.03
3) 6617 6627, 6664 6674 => 0.96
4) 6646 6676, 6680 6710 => 1.01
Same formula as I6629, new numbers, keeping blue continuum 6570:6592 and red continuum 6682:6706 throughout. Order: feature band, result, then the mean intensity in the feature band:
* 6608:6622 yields -0.04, 227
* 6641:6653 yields 0.02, 218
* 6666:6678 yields 0.01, 221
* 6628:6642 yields -0.03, 227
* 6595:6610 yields -0.03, 224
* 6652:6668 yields -0.01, 225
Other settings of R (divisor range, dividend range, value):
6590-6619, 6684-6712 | 1.00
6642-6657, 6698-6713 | 1.03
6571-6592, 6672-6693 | 1.04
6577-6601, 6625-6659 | 1.01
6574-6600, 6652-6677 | 1.02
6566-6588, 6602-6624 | 1.06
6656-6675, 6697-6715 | 1.02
